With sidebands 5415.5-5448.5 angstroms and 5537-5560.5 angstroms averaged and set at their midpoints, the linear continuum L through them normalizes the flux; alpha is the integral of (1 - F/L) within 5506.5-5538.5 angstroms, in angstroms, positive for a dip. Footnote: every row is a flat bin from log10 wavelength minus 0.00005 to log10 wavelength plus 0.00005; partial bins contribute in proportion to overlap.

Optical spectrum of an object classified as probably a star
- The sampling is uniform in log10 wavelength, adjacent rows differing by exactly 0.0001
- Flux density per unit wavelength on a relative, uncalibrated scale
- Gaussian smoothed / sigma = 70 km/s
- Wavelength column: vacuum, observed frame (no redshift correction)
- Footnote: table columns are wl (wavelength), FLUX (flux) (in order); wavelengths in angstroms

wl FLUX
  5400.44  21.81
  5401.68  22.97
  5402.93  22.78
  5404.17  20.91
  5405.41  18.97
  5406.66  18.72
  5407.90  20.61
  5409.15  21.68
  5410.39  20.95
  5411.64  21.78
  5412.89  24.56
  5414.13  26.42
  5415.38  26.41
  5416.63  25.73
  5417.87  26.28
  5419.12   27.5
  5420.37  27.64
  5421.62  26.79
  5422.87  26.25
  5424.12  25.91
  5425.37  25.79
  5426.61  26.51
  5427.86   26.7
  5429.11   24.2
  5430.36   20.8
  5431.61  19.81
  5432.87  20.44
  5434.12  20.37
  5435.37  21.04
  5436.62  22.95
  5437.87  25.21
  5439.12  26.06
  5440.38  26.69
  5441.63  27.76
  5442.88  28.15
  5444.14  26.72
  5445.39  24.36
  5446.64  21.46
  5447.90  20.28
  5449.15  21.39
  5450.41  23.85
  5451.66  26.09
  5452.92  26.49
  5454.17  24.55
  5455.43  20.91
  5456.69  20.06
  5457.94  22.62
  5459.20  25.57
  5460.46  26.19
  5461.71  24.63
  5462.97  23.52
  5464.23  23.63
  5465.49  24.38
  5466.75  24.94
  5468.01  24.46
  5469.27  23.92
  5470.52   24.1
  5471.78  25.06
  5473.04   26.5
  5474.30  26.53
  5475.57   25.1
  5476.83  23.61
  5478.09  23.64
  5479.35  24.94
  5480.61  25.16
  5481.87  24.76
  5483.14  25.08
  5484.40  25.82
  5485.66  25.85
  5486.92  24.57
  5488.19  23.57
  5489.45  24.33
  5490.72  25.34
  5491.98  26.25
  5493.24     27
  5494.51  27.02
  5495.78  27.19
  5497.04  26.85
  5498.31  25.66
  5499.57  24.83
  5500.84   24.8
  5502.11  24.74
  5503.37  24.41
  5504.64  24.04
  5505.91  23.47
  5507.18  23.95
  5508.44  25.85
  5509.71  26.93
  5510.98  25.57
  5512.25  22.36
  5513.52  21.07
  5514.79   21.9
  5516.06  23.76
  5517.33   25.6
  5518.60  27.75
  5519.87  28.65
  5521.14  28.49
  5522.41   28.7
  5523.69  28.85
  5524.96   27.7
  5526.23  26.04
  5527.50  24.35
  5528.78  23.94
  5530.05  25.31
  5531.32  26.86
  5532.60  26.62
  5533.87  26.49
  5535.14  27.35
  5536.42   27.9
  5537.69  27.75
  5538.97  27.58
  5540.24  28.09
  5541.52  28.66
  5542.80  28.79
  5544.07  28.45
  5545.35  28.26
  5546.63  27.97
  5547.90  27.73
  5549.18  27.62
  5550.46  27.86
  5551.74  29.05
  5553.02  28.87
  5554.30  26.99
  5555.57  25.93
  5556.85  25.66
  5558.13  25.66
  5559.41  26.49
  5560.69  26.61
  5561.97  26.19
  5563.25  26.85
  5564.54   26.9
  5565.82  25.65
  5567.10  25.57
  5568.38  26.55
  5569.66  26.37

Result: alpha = 1.2 angstroms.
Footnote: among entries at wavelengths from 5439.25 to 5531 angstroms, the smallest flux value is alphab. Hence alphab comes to 20.06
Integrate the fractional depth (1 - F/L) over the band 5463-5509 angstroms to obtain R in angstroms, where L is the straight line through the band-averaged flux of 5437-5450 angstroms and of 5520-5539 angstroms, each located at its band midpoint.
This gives 1.46 angstroms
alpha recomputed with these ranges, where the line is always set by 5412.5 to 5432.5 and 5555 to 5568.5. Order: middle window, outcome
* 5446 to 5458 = 1.3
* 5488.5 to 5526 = 0.4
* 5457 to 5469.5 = 0.7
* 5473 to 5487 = 0.3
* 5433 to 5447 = 0.5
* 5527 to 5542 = -0.4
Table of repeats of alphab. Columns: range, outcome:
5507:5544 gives 21.07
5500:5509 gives 23.47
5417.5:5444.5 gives 19.81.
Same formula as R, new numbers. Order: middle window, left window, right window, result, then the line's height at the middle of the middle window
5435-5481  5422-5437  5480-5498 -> 0.2 angstroms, 24.5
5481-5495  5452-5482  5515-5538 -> -0.1 angstroms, 25.2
